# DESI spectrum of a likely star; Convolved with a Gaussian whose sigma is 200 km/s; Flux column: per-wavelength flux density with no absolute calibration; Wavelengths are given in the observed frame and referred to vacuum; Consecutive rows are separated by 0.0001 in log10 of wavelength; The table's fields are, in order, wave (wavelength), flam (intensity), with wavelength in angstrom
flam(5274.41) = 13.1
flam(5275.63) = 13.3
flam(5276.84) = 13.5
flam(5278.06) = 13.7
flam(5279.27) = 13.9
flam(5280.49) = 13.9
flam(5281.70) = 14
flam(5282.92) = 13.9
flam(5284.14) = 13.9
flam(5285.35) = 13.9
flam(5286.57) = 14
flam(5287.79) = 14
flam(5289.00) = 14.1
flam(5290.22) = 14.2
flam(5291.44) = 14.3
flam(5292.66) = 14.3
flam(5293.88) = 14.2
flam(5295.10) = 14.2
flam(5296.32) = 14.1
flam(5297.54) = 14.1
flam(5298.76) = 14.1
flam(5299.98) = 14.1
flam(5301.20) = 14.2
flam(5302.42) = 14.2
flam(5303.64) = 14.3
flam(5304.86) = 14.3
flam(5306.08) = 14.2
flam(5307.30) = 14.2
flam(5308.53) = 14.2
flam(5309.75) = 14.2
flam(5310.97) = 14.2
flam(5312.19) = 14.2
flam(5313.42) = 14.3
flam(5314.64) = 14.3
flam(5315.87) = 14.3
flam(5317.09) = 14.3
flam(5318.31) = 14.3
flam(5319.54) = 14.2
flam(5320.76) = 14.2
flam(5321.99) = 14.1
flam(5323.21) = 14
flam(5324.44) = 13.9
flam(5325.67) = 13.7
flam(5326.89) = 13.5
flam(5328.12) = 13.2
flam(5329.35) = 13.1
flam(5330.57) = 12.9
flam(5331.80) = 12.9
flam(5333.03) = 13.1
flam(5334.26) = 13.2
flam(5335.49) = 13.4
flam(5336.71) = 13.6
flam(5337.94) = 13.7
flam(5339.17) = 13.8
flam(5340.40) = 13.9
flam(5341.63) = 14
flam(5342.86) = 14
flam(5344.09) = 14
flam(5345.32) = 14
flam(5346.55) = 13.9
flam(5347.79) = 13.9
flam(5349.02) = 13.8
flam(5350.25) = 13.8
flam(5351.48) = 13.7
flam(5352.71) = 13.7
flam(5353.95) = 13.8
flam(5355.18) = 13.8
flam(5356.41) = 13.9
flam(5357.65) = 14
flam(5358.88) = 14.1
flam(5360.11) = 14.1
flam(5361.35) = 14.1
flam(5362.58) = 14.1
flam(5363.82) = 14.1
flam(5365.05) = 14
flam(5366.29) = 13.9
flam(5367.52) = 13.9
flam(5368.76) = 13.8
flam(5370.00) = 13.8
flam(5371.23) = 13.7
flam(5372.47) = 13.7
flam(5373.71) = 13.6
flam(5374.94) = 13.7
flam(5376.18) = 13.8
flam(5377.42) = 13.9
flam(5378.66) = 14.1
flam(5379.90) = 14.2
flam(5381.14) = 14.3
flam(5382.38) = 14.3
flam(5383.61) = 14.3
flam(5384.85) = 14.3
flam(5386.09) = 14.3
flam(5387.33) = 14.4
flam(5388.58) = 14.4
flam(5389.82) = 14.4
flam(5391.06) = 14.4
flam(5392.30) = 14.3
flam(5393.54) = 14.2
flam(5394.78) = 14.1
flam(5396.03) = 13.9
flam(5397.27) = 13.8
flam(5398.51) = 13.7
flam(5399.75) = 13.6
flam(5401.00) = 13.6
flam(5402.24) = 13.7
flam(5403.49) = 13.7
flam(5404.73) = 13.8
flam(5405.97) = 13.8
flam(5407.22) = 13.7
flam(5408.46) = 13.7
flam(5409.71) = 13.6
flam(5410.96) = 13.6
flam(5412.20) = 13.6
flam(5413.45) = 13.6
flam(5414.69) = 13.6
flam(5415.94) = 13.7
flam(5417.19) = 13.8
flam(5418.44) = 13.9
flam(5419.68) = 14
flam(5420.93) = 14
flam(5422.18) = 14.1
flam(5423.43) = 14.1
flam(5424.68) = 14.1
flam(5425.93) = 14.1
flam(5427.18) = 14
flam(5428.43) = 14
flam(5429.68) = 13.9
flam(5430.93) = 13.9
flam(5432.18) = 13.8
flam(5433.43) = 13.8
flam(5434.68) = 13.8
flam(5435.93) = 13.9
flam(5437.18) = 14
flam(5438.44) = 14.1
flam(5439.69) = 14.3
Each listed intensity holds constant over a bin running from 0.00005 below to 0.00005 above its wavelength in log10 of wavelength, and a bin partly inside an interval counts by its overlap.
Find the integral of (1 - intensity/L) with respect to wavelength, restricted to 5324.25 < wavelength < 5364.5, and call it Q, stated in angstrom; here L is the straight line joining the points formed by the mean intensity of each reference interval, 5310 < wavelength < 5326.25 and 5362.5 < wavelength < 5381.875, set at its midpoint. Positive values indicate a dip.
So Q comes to 0.9 angstrom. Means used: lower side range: 14.2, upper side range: 13.9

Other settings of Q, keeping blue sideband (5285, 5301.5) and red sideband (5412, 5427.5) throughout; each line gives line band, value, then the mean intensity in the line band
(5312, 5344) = 0.7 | 13.8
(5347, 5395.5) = -0.1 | 14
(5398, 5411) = 0.2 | 13.7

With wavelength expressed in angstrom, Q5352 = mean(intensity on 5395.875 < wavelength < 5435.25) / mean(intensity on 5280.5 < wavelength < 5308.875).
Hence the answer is 1.0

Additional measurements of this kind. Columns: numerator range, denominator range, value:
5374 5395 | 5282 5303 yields 1.01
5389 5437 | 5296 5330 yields 0.99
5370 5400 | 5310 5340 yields 1.02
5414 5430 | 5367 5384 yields 1.00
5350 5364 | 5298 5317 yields 0.98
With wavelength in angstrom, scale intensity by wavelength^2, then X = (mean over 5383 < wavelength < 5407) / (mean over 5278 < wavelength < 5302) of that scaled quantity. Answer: 1.0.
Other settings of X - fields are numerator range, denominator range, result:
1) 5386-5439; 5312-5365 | 1.03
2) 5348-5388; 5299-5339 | 1.02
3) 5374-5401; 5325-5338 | 1.08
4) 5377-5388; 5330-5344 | 1.07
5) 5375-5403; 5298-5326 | 1.02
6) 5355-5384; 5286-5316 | 1.01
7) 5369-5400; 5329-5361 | 1.04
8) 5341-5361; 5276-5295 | 1.02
